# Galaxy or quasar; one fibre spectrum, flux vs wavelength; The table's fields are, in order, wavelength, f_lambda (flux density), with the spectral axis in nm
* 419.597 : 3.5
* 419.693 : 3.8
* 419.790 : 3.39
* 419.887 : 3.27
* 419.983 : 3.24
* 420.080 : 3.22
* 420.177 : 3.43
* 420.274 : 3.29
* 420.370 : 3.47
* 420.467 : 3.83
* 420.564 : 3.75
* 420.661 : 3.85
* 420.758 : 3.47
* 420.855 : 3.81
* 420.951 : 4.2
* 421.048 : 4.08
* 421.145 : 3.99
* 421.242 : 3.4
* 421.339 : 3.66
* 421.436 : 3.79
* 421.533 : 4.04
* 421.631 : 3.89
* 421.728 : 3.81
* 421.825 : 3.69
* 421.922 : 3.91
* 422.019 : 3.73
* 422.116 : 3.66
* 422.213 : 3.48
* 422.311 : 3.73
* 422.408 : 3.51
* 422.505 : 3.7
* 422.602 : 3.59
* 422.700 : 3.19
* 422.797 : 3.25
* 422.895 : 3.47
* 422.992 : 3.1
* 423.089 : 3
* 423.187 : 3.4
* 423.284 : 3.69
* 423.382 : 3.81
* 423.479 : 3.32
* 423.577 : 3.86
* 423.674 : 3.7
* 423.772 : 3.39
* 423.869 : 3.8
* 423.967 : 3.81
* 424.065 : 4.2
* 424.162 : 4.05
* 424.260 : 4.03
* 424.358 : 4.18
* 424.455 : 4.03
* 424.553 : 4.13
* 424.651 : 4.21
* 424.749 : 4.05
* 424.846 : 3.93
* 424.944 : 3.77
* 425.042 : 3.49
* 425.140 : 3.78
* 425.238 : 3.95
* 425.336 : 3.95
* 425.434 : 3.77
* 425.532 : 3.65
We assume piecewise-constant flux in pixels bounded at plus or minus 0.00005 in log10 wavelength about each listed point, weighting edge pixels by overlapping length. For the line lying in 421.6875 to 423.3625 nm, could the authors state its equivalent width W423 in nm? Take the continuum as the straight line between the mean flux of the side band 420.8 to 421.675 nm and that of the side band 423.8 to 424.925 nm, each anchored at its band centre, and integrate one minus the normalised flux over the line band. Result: 0.17 nm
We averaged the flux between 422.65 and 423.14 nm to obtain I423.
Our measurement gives 3.2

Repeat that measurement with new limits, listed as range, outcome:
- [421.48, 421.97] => 3.86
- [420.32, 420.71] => 3.72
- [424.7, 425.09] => 3.81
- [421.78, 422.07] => 3.78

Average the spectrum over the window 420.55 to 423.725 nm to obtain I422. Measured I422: 3.65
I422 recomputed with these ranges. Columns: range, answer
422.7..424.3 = 3.6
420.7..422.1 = 3.82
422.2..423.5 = 3.45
